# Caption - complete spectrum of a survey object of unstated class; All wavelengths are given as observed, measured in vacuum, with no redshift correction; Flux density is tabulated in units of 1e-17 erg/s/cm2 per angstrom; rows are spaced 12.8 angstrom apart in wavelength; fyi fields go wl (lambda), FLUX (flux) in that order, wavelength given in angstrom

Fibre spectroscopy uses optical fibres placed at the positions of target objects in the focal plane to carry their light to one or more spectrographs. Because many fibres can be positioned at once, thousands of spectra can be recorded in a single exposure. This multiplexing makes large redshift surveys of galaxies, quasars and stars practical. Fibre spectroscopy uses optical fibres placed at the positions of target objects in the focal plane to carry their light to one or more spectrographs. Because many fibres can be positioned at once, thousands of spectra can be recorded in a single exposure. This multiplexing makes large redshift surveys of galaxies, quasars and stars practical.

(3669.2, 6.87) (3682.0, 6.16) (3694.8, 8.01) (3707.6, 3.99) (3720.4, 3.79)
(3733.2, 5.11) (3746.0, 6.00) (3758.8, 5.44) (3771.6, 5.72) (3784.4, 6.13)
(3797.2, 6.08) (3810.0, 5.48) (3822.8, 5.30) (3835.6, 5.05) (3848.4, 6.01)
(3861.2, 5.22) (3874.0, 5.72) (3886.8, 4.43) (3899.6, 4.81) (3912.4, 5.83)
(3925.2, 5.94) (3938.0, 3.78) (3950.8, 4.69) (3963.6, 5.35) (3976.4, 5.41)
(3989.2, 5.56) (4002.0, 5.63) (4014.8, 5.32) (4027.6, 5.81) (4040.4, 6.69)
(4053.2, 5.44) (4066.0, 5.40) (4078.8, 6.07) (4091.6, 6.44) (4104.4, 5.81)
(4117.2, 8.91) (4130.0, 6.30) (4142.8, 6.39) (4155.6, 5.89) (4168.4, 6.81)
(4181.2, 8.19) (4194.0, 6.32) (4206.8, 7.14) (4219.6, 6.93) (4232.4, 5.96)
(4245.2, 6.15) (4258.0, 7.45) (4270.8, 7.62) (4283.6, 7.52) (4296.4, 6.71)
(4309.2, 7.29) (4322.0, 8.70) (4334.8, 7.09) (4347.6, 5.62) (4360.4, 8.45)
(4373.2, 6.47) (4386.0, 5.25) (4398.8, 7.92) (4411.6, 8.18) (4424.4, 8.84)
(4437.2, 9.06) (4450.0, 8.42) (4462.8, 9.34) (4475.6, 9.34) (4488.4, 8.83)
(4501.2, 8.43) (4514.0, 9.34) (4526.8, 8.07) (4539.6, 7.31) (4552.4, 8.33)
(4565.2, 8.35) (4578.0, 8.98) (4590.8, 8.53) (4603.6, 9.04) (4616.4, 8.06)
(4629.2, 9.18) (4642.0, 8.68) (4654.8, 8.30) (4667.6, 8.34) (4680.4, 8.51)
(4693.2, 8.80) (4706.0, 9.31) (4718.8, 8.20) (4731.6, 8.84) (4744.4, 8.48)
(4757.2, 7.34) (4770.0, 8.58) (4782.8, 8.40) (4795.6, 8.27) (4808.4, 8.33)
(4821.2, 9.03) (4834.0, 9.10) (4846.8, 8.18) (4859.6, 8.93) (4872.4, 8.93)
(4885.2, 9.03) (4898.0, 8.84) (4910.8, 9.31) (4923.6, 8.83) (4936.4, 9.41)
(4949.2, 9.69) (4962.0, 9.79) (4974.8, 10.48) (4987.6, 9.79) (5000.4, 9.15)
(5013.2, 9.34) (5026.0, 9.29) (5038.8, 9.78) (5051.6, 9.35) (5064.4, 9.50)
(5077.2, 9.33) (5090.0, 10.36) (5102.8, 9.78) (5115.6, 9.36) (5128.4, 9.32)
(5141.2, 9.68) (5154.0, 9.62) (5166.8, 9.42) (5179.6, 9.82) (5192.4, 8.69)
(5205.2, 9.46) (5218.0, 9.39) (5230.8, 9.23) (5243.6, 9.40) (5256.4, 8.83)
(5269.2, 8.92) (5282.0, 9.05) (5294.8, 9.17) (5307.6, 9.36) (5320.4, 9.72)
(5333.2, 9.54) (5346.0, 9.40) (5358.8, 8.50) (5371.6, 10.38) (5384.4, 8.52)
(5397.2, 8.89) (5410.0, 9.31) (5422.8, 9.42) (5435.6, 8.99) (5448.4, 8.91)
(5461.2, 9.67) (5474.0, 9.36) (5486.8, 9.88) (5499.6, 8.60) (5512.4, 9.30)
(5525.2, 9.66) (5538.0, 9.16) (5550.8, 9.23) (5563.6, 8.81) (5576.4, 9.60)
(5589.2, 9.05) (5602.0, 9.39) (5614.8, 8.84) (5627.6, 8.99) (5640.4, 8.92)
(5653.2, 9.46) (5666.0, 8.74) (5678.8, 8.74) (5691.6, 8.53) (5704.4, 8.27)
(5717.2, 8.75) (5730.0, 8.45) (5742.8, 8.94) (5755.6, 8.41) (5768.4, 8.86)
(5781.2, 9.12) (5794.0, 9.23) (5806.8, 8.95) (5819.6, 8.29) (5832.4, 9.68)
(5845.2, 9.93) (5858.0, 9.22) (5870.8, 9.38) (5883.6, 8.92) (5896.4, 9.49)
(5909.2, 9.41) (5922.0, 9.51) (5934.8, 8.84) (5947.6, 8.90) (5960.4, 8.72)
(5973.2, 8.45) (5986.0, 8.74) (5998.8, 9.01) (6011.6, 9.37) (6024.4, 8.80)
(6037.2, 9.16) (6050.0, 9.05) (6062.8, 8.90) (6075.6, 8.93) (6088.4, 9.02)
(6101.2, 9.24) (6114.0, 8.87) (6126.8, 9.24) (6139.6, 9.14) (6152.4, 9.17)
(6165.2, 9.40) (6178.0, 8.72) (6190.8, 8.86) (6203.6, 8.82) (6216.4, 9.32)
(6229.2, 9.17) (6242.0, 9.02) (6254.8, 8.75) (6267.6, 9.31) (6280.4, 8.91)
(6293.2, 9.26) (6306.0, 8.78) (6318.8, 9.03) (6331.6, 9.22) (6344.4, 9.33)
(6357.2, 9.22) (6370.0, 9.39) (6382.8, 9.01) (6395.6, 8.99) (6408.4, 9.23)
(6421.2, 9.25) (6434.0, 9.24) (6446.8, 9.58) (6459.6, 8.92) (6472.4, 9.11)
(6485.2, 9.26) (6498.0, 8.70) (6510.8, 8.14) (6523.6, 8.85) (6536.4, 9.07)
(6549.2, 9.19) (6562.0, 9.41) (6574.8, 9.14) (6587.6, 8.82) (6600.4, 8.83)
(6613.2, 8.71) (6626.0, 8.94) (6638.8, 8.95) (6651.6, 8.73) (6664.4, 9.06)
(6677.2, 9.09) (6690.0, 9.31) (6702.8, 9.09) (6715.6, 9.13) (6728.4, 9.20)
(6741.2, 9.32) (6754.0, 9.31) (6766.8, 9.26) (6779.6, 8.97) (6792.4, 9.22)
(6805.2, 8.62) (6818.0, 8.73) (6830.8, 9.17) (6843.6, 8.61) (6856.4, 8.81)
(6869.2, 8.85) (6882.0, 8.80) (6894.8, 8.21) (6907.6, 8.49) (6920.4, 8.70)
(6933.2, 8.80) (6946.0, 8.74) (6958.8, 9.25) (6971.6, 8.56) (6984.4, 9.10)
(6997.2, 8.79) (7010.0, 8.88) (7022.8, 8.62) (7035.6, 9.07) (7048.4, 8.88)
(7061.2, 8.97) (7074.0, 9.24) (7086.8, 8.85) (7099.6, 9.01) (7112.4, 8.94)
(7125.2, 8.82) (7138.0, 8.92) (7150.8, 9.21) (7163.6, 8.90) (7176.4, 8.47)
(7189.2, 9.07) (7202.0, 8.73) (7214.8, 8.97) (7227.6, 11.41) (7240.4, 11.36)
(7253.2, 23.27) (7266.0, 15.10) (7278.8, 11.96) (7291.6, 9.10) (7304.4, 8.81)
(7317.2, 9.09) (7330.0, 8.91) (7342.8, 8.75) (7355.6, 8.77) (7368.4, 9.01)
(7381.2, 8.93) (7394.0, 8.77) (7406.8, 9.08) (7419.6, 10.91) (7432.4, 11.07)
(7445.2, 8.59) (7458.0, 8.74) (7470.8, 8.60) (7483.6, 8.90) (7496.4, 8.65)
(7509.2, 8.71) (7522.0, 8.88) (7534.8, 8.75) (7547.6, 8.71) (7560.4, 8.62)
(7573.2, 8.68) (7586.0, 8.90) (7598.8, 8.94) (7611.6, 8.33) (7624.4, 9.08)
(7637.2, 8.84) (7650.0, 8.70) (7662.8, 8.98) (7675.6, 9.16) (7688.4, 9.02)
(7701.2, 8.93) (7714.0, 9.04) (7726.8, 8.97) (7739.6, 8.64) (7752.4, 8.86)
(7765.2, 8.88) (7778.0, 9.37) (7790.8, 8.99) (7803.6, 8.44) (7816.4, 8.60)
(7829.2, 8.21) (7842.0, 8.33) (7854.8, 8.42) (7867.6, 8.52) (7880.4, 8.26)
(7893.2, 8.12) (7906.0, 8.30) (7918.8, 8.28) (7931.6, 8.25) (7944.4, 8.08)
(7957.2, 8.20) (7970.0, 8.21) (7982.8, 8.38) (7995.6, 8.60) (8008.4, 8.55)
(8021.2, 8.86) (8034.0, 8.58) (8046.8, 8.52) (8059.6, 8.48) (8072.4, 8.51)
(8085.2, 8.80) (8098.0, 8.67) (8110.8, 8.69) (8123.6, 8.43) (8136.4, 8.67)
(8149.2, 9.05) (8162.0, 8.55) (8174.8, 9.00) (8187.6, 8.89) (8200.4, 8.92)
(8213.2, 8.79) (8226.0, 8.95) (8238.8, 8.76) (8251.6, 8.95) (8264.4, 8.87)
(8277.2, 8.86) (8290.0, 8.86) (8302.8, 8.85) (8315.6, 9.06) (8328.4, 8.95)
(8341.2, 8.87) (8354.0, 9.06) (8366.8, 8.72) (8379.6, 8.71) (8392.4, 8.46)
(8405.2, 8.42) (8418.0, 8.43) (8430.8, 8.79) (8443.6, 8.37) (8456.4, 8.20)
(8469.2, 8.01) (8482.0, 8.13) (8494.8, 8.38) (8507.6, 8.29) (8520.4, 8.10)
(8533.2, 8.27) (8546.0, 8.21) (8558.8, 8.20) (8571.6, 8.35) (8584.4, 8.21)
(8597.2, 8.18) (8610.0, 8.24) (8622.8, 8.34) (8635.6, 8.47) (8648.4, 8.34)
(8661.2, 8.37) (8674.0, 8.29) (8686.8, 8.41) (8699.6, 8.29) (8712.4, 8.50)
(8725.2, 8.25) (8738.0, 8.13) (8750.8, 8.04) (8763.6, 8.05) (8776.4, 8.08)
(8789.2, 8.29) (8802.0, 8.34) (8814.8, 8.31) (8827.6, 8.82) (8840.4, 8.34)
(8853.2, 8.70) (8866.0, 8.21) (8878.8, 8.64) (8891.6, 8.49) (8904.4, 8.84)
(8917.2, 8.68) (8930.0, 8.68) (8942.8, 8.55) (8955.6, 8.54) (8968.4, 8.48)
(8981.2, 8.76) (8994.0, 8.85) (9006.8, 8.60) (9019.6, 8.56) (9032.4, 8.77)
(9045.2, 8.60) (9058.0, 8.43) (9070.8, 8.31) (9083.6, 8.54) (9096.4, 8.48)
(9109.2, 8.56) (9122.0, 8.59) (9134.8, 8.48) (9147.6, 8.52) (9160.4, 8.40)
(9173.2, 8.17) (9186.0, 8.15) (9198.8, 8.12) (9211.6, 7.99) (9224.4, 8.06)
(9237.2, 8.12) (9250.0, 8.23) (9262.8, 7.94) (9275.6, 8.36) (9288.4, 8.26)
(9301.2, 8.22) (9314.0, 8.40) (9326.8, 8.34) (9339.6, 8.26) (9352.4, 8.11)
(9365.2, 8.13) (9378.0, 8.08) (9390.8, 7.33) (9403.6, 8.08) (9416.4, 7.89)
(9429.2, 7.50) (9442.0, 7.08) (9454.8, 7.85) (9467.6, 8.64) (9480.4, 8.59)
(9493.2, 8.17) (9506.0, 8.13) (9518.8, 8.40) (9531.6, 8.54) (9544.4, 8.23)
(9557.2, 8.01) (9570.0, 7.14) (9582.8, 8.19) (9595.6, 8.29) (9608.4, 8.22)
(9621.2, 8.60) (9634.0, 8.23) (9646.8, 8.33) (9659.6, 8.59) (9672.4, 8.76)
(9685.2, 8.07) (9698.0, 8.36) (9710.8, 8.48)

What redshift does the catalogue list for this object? 0.104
